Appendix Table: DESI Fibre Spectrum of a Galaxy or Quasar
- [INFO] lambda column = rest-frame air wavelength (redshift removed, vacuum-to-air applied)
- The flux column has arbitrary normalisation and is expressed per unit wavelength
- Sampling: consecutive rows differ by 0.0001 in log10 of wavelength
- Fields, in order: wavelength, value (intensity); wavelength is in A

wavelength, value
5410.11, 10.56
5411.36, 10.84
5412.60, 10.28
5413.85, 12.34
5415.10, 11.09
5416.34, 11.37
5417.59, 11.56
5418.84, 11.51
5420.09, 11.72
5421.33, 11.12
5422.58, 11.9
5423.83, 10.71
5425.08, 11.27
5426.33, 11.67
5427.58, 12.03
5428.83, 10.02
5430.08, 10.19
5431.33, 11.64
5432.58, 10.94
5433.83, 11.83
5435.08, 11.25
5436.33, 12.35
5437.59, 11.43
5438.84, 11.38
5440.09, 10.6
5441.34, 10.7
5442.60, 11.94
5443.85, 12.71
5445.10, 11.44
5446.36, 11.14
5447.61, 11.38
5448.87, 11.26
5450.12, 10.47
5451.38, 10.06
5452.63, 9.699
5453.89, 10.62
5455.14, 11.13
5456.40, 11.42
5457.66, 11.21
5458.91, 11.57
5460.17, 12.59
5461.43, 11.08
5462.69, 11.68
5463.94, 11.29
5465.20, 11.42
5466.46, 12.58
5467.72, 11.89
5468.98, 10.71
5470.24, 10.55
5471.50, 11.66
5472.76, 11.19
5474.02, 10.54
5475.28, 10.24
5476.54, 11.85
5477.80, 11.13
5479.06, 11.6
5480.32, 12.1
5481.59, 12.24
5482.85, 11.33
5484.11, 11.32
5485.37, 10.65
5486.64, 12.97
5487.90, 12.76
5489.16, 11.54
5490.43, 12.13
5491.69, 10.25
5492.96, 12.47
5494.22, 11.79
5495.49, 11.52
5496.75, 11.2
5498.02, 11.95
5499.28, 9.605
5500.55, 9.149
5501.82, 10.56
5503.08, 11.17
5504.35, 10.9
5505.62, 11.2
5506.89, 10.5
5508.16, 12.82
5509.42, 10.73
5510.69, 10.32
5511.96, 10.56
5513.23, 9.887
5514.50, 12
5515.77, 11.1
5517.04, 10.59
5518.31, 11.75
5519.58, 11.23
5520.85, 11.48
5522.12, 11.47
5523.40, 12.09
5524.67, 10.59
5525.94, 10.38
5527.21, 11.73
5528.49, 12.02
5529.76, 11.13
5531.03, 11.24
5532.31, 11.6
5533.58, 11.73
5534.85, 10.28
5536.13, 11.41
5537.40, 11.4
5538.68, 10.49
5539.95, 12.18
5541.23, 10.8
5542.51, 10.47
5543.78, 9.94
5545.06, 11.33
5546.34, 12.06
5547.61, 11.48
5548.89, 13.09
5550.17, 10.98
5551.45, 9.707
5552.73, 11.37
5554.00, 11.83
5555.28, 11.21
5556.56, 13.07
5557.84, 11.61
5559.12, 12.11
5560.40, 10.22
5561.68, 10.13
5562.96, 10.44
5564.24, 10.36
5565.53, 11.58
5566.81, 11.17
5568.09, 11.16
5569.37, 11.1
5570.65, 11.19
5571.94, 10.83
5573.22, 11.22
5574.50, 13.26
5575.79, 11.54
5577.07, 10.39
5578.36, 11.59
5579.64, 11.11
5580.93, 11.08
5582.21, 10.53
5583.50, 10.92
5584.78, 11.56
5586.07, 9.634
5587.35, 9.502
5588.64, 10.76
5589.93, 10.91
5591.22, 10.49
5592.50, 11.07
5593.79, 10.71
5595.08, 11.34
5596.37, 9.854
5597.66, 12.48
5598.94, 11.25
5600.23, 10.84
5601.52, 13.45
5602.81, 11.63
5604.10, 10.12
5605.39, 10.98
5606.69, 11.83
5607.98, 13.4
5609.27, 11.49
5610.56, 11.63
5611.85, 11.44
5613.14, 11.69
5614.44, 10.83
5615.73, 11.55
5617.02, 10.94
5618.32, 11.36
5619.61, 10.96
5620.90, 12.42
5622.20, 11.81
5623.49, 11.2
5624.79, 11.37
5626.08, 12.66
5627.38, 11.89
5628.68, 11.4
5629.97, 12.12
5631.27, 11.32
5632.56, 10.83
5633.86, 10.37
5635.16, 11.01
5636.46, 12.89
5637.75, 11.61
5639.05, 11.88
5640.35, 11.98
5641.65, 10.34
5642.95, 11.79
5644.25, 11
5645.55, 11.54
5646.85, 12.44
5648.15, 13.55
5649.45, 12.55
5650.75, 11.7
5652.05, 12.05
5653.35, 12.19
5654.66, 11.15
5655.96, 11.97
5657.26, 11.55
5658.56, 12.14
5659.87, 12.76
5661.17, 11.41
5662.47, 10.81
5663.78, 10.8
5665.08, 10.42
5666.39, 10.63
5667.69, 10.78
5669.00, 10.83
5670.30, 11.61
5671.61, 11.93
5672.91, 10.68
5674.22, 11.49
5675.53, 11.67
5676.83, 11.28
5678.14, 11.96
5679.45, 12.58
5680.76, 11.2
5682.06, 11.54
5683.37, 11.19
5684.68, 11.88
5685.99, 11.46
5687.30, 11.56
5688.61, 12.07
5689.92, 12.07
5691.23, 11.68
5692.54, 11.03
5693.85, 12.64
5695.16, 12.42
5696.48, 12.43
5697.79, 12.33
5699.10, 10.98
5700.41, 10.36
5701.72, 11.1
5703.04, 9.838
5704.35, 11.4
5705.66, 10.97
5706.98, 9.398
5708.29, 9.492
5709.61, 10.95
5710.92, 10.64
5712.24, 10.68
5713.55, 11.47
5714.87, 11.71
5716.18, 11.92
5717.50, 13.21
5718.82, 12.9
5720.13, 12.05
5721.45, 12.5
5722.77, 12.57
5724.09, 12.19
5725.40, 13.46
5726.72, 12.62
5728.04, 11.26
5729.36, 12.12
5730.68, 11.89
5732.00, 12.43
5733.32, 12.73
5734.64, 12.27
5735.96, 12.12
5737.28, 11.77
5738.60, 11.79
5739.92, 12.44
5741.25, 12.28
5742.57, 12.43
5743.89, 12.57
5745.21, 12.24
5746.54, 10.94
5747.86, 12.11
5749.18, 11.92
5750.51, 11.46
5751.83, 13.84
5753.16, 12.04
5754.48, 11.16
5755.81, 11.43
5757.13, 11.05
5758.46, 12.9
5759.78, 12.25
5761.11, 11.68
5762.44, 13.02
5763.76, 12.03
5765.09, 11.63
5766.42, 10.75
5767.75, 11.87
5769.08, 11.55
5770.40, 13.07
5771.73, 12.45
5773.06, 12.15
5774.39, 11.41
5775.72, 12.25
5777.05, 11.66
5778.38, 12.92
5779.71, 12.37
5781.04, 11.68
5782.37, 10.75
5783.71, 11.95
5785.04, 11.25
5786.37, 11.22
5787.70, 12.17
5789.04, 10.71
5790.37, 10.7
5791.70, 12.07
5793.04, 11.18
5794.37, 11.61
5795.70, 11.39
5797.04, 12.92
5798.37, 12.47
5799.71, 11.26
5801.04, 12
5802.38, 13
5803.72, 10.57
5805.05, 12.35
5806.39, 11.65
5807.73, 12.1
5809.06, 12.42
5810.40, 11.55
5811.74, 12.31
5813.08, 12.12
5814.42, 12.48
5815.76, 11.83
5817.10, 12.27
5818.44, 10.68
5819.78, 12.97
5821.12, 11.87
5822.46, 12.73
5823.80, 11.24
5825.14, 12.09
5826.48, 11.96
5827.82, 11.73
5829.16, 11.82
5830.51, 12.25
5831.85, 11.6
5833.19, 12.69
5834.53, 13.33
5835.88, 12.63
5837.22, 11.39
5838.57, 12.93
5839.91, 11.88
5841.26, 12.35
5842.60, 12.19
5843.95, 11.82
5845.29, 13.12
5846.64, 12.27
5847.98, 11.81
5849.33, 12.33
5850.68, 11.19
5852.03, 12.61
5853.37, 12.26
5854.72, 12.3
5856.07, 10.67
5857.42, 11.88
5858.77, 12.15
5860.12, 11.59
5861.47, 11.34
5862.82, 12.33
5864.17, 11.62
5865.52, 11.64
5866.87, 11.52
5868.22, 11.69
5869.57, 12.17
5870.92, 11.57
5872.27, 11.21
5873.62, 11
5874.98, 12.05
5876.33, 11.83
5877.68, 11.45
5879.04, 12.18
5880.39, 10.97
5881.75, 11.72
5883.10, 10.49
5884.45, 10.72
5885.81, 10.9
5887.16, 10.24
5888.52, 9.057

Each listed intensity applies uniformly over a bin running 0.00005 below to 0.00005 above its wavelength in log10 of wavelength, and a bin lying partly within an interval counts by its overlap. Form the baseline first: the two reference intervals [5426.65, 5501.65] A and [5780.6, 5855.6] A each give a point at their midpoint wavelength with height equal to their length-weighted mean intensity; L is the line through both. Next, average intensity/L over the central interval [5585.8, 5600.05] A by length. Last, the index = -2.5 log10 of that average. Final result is 0.08 mag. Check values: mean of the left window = 11.3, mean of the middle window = 10.8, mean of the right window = 12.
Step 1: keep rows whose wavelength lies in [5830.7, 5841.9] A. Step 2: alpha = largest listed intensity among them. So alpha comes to 13.33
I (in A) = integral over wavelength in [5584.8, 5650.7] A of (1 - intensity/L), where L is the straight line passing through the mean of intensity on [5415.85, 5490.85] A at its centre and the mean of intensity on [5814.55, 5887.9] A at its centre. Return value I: 0.7 A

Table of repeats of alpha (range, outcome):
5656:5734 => 13.46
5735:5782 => 13.84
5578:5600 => 12.48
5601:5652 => 13.55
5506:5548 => 12.82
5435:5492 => 12.97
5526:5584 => 13.26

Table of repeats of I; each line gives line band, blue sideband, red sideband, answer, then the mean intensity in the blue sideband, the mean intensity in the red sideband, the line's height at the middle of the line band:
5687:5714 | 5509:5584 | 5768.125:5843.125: 1.0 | 11.2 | 12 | 11.7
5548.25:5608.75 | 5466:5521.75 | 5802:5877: 1.2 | 11.3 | 12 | 11.4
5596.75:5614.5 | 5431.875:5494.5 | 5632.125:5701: -0.2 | 11.4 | 11.6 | 11.5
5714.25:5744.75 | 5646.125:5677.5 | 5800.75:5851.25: -1.3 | 11.6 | 12.1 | 11.8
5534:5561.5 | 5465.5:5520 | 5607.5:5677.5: 0.3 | 11.3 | 11.6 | 11.4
